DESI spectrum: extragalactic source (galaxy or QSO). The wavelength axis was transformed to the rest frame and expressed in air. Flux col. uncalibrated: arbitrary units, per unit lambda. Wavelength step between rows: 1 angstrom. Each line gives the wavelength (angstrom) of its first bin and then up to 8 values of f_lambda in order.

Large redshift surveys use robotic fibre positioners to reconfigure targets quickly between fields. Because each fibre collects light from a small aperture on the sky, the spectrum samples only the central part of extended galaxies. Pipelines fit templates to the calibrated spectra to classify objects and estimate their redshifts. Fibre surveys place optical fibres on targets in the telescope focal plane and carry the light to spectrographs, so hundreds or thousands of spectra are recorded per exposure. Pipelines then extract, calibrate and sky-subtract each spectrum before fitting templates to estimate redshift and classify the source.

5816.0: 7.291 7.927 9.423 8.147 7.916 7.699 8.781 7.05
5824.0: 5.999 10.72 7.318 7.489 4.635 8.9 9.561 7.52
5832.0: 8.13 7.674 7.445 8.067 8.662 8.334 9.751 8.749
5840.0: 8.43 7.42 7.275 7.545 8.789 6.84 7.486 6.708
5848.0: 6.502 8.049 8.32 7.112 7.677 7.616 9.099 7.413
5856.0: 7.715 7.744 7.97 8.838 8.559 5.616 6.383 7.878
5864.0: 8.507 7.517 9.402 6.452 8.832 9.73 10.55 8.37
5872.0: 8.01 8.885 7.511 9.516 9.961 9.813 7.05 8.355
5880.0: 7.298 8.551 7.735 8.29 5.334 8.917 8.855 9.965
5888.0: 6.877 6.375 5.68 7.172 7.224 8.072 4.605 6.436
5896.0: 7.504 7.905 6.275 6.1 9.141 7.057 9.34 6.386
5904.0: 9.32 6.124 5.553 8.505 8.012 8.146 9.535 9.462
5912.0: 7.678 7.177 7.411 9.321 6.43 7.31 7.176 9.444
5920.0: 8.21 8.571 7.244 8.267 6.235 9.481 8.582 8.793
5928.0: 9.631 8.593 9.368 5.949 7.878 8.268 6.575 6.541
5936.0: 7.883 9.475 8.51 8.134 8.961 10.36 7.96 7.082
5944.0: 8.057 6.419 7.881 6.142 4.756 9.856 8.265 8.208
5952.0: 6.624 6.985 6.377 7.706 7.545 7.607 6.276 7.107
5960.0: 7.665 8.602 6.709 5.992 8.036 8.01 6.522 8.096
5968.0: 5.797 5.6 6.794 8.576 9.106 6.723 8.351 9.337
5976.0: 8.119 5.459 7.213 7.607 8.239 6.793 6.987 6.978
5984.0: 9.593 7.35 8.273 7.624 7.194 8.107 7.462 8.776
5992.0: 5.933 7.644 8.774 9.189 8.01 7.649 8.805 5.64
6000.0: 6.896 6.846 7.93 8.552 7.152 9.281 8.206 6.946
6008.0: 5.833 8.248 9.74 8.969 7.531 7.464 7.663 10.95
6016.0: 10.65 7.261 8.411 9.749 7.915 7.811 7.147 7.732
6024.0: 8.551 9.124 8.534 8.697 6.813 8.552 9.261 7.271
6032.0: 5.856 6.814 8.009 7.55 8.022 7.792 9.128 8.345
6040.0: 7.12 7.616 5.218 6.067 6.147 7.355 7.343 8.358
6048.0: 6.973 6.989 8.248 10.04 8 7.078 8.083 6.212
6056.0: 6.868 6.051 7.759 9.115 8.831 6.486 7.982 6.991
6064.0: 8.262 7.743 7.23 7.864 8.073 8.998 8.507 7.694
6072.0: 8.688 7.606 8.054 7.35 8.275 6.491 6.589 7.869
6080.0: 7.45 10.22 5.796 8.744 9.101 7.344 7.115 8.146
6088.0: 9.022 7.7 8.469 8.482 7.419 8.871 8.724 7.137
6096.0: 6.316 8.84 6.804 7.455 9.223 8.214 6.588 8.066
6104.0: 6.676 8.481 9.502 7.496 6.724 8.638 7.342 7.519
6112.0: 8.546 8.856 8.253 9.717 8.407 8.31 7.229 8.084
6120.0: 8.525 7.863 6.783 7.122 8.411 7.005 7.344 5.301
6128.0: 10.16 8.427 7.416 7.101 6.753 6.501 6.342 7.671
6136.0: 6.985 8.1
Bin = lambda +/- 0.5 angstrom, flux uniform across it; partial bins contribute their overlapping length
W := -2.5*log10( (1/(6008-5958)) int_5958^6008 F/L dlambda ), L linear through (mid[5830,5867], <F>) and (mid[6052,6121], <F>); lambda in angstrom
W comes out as 0.04 mag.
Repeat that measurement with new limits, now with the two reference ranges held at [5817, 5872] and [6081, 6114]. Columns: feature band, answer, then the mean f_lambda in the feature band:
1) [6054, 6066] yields 0.07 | 7.5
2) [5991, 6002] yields 0.05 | 7.61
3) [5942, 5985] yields 0.08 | 7.38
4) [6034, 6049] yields 0.08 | 7.37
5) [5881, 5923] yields 0.05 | 7.63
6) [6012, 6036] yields -0.03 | 8.15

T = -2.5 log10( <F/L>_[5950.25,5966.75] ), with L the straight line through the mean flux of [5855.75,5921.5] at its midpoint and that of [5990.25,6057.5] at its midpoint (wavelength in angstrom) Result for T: 0.08 mag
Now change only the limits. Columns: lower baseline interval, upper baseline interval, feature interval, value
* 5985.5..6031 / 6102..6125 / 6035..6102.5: 0.04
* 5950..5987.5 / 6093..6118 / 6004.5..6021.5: -0.11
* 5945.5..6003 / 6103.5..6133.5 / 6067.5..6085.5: -0.03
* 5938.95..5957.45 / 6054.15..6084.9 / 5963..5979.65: 0.03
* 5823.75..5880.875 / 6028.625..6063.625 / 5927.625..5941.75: -0.06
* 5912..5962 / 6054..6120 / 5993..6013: -0.01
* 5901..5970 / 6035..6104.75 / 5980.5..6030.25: -0.04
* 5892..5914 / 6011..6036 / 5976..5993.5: 0.06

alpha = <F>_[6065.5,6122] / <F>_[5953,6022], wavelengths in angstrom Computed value 1.03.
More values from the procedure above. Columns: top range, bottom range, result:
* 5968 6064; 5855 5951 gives 0.98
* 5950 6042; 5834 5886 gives 0.96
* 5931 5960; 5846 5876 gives 0.94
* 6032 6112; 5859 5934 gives 0.98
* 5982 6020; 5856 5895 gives 1.01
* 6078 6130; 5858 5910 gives 1.01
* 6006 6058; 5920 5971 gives 1.02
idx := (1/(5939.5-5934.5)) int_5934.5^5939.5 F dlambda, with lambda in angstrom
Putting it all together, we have 8.11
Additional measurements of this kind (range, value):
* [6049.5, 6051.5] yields 9.14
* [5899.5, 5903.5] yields 7.98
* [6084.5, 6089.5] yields 7.87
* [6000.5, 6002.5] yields 7.39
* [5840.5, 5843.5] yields 7.41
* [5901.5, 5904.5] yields 8.35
